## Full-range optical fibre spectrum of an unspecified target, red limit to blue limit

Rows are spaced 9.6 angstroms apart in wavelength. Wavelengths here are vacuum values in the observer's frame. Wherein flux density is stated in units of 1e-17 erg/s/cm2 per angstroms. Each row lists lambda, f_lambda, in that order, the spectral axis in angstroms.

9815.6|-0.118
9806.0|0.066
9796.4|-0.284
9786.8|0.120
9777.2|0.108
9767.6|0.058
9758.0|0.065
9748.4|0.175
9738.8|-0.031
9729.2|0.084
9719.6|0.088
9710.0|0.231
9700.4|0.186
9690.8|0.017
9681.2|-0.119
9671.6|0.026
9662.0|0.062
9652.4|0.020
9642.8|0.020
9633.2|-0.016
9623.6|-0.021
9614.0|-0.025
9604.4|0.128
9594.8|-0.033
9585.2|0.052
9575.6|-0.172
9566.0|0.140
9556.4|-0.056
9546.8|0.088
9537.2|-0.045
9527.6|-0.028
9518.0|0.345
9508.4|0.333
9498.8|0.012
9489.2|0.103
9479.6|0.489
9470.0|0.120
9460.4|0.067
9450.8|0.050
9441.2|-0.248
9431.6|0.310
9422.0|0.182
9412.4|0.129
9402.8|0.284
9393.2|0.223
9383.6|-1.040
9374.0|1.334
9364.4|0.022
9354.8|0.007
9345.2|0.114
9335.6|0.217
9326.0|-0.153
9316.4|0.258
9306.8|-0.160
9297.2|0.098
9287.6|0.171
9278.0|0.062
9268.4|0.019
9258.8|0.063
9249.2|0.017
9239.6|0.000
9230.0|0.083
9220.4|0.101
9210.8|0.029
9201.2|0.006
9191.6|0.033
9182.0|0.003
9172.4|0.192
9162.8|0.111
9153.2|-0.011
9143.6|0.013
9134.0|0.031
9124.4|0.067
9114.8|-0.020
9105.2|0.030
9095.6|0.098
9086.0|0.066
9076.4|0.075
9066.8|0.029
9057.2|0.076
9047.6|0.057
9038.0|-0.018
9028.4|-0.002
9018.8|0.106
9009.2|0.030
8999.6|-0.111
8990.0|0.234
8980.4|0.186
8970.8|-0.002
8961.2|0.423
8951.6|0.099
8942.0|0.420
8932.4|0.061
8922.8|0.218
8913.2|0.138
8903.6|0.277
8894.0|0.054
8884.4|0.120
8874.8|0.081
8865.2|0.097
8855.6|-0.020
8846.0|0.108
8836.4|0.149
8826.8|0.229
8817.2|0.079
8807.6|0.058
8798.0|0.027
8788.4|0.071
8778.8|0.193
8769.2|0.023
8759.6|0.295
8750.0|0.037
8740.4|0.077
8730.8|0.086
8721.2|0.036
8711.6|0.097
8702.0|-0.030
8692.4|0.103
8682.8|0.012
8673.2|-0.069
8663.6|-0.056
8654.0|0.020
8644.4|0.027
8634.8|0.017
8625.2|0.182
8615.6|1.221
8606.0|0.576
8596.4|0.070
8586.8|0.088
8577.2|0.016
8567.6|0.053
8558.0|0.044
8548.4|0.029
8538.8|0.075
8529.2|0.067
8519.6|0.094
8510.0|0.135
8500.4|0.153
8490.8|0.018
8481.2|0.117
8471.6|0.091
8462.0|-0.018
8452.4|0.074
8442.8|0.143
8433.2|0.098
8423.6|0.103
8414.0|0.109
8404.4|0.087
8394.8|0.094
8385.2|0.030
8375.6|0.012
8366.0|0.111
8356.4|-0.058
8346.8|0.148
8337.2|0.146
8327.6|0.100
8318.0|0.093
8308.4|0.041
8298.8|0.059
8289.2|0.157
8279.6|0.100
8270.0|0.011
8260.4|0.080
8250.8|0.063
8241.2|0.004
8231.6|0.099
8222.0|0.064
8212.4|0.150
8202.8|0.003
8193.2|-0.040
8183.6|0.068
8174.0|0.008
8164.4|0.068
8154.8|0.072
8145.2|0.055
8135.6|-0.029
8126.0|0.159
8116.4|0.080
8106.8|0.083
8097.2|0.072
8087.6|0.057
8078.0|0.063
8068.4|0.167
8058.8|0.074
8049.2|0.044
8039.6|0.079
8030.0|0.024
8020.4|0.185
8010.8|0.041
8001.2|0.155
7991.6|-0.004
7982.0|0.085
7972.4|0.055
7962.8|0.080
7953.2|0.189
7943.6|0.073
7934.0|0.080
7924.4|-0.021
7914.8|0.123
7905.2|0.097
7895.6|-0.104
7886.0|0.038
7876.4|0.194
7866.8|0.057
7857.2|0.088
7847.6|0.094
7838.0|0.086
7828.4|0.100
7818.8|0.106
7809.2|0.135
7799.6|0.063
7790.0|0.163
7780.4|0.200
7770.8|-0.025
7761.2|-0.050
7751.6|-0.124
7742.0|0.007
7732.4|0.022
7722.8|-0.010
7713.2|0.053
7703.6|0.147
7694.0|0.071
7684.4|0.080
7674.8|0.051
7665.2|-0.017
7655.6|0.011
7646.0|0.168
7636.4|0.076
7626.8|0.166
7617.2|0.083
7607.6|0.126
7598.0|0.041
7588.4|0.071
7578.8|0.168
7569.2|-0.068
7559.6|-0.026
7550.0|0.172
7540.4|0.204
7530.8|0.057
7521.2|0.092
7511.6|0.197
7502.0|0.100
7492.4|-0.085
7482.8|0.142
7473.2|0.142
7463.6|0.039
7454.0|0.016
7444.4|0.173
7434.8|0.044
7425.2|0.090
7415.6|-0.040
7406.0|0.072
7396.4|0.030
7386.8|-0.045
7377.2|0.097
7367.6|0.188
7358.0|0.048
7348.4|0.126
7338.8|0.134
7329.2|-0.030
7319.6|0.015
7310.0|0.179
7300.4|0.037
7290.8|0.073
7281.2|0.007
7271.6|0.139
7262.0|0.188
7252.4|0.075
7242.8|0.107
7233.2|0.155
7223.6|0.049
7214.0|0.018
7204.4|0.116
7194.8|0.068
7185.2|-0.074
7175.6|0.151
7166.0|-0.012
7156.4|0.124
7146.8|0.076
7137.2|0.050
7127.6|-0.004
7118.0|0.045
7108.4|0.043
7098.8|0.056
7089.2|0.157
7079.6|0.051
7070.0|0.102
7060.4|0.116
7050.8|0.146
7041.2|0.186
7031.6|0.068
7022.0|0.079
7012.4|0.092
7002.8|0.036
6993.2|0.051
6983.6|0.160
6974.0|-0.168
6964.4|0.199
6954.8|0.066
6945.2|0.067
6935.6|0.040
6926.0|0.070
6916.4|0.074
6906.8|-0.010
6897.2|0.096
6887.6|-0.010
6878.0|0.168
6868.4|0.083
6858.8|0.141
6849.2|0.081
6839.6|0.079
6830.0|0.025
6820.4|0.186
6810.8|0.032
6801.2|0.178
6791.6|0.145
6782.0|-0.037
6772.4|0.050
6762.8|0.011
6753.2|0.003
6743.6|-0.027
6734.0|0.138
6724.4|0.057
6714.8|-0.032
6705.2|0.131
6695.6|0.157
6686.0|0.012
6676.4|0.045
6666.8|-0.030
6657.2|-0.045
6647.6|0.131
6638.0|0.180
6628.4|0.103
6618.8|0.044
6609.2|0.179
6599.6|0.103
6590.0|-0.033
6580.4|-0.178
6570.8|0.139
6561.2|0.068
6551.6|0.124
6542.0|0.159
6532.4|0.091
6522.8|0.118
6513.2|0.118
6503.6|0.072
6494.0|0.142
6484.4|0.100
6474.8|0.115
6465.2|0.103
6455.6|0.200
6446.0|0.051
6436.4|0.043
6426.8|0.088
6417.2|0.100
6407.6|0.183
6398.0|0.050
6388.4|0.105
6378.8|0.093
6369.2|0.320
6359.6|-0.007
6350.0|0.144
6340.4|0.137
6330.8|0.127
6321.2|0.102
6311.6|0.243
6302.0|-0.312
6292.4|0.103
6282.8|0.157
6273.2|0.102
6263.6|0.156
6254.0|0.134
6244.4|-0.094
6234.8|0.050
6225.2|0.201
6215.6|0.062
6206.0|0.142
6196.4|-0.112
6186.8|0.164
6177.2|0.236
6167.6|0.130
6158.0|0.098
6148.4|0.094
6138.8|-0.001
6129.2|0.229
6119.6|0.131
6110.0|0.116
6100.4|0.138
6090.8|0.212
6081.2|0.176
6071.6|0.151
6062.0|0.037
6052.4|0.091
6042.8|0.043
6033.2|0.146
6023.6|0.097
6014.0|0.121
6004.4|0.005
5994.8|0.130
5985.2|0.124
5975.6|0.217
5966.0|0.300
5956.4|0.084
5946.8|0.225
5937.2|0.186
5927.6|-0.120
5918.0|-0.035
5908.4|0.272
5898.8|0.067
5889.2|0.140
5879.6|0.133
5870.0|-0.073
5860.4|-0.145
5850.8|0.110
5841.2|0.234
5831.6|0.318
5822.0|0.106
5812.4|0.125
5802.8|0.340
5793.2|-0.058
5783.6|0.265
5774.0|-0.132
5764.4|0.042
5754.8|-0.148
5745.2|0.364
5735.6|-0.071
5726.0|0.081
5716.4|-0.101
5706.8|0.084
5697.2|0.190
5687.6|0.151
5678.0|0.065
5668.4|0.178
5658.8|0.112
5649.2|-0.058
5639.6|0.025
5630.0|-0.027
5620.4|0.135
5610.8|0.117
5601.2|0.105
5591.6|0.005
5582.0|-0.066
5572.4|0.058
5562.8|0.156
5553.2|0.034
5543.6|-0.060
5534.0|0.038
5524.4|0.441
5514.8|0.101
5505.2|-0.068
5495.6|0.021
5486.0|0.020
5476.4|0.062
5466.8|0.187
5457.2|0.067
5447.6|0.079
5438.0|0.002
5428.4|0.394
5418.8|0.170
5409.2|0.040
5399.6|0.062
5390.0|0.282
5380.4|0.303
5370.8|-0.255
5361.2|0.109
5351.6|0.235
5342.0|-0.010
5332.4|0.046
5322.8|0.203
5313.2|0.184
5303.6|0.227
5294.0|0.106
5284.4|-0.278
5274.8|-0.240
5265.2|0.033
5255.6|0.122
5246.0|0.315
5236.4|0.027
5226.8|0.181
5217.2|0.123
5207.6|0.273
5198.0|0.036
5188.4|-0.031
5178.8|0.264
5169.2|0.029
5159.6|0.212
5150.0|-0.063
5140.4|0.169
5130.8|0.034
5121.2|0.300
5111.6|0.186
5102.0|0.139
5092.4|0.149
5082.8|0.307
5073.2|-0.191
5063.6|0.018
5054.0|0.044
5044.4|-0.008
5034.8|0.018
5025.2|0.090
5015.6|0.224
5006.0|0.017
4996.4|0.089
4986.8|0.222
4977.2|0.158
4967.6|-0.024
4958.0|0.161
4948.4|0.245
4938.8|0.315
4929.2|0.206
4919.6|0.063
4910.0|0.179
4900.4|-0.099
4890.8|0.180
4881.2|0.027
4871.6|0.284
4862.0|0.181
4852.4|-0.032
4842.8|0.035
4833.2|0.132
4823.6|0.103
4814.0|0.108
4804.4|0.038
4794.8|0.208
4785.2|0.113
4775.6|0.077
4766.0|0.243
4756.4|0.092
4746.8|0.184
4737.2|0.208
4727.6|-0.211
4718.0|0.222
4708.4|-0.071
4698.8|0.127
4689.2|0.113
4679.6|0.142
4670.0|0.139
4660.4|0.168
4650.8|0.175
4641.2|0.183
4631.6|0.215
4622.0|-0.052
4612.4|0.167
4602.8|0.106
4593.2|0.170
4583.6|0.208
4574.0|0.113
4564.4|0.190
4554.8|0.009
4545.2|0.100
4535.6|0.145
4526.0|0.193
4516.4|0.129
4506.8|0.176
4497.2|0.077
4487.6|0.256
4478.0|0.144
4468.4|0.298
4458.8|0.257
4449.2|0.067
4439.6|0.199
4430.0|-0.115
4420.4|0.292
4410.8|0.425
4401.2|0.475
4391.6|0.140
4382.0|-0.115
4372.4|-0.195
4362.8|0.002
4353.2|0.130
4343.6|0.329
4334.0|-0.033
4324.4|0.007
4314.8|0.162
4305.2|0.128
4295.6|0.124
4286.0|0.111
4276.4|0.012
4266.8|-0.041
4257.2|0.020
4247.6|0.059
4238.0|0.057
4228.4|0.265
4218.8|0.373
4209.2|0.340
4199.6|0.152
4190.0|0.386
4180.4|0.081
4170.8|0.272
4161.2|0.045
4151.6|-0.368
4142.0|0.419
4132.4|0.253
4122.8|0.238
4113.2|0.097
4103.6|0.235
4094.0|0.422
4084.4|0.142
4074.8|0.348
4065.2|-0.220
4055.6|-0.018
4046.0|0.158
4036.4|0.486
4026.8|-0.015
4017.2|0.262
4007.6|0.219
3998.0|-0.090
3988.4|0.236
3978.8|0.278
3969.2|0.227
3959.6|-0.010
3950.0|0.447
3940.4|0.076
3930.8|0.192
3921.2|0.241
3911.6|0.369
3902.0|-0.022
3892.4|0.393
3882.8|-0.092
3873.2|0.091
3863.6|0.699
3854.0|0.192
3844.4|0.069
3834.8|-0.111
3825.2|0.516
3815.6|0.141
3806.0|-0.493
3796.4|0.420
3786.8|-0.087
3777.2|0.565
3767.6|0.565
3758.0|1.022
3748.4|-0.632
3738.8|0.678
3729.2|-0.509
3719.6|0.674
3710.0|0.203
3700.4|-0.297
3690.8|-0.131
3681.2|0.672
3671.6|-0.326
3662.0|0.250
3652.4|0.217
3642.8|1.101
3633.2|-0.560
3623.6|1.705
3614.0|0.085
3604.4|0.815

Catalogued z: 1.310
